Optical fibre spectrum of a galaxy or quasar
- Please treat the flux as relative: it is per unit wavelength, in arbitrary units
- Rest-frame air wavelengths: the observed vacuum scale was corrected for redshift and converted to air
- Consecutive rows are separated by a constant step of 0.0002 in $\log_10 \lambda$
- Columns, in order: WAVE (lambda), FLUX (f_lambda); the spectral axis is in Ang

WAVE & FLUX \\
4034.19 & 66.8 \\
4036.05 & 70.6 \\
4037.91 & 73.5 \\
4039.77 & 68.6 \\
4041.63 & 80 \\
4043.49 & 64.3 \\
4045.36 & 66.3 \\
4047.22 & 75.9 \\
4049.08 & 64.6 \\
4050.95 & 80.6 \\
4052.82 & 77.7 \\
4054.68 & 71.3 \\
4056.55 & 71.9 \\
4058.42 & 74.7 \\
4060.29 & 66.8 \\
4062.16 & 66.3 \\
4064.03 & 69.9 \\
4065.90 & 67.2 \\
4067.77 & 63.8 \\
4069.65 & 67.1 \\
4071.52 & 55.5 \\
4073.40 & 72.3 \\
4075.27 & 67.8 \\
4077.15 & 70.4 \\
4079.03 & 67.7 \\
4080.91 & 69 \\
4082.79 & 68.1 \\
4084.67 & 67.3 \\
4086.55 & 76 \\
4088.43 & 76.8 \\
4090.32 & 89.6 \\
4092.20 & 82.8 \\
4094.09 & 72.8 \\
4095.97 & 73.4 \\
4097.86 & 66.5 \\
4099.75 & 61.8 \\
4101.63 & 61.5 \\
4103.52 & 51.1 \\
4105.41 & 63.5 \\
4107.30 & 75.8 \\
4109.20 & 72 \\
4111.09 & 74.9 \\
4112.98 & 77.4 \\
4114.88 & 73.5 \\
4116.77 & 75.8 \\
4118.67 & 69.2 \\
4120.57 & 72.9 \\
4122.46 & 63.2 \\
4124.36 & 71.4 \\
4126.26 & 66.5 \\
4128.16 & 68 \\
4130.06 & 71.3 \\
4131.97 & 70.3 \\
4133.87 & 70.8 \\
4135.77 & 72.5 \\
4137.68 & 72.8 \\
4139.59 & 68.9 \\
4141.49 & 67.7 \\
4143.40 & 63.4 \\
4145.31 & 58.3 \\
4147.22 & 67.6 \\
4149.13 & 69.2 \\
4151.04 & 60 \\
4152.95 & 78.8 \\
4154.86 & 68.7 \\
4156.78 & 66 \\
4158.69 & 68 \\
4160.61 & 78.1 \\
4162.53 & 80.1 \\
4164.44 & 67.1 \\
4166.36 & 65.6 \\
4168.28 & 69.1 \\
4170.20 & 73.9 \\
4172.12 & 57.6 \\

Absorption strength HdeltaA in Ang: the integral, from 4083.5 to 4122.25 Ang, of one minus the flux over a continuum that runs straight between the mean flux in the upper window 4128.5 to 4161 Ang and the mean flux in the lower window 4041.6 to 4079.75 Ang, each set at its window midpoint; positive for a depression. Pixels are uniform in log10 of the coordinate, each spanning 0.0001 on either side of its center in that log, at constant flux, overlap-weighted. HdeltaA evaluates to -1.4 Ang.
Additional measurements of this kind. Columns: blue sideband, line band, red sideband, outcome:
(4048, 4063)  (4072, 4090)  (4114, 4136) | 0.1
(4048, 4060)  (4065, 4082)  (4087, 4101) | 1.6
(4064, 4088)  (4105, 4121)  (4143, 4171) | -1.1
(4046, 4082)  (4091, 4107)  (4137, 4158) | 0.3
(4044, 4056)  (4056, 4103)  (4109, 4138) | 1.5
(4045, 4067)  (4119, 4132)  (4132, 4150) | -0.1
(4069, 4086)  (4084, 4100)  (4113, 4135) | -1.5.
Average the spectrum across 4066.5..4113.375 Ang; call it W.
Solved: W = 69.7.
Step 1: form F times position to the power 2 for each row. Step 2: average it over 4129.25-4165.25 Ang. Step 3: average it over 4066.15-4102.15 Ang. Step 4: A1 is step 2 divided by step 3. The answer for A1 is 1.0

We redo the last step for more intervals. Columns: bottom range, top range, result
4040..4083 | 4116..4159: 1.03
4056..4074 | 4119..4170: 1.07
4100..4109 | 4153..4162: 1.15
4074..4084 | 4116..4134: 1.04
